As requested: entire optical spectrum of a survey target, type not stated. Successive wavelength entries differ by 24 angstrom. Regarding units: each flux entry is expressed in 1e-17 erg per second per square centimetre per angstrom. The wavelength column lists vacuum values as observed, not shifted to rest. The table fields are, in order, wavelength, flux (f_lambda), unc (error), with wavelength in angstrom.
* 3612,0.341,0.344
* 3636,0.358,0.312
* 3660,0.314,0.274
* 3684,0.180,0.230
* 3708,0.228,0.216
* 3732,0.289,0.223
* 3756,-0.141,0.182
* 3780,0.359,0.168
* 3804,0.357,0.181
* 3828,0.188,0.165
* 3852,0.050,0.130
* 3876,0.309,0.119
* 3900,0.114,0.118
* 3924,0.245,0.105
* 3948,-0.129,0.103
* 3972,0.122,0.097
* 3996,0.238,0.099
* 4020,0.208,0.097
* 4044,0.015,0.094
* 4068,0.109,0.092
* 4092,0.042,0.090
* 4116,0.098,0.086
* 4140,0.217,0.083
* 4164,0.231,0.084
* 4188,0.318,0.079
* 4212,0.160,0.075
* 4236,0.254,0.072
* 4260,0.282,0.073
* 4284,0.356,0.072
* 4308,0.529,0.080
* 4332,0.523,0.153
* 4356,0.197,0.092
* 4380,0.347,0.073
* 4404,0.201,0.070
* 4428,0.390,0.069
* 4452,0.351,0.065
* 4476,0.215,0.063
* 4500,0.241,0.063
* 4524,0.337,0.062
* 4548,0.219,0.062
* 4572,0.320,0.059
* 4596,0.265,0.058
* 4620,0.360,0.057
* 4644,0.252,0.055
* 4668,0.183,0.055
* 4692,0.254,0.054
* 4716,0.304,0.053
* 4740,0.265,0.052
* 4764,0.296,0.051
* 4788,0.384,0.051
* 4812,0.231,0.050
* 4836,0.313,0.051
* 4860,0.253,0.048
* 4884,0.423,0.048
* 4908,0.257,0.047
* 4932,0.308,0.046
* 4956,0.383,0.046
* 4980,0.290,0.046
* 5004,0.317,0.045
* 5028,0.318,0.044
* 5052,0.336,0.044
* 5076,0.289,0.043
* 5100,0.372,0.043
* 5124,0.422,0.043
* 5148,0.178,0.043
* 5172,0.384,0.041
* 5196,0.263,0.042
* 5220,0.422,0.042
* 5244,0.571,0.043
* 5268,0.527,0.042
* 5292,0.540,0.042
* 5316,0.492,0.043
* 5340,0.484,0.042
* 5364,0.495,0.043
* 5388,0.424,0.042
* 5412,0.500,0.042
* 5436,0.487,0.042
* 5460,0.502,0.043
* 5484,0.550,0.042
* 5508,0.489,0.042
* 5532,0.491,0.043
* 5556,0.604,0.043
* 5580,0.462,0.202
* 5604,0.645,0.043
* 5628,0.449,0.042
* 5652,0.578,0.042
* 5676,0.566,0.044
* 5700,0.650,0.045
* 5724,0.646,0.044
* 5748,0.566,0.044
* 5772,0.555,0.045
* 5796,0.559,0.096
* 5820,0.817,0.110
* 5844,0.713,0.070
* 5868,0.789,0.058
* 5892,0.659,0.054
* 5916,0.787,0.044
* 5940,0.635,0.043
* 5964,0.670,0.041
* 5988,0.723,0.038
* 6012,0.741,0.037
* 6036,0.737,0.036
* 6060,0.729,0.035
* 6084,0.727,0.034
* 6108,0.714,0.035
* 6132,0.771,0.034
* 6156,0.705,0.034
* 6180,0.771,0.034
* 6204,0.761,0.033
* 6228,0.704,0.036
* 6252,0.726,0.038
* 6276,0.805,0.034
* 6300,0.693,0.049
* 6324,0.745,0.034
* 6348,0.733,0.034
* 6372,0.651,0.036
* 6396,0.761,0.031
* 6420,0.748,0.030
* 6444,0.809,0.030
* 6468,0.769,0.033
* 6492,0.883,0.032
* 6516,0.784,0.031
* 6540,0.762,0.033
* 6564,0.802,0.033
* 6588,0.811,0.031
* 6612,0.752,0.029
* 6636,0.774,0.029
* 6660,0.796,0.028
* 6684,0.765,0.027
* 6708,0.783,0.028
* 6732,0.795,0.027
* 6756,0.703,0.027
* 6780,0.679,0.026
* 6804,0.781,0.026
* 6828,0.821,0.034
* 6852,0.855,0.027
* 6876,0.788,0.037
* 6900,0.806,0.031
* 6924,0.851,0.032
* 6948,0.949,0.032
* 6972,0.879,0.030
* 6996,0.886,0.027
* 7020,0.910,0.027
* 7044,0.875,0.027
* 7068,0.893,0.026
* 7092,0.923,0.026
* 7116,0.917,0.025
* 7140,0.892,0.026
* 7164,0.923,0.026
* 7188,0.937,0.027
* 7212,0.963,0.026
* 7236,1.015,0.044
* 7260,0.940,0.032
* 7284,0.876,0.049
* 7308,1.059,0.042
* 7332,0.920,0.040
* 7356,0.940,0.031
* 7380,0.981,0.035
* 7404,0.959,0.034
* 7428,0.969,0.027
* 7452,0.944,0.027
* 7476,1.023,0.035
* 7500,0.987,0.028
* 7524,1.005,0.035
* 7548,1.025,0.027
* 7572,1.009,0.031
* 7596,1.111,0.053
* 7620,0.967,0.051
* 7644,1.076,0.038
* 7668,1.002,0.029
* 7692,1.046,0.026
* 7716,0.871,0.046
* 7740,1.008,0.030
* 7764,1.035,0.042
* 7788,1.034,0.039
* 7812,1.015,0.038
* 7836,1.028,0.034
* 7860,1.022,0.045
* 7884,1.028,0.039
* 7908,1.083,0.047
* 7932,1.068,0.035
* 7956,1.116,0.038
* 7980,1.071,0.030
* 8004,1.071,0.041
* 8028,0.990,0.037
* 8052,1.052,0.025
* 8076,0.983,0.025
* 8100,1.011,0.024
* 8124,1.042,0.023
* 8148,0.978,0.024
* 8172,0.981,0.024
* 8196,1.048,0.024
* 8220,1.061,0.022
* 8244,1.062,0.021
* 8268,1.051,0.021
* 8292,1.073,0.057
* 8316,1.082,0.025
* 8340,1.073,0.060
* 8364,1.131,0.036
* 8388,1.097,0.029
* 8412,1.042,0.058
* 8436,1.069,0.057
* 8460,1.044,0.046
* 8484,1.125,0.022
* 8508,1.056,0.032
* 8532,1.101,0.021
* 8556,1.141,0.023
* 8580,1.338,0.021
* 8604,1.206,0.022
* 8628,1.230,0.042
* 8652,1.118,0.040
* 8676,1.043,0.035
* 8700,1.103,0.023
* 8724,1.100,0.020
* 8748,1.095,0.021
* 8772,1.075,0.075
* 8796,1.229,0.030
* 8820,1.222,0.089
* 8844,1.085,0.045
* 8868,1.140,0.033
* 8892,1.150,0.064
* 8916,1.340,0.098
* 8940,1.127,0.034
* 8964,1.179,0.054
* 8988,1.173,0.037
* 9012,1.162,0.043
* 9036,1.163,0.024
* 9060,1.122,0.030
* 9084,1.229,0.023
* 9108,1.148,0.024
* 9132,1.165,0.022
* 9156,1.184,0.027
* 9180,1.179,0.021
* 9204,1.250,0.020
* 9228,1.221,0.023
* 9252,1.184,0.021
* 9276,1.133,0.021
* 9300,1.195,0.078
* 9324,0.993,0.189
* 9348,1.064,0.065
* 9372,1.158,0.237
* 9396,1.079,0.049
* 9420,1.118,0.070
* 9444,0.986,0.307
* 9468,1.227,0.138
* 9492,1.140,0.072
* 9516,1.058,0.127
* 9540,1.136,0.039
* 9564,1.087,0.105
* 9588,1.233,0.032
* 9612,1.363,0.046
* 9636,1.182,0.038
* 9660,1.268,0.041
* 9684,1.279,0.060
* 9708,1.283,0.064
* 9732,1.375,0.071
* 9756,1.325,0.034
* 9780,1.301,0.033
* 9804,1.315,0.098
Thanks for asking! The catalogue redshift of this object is 0.31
